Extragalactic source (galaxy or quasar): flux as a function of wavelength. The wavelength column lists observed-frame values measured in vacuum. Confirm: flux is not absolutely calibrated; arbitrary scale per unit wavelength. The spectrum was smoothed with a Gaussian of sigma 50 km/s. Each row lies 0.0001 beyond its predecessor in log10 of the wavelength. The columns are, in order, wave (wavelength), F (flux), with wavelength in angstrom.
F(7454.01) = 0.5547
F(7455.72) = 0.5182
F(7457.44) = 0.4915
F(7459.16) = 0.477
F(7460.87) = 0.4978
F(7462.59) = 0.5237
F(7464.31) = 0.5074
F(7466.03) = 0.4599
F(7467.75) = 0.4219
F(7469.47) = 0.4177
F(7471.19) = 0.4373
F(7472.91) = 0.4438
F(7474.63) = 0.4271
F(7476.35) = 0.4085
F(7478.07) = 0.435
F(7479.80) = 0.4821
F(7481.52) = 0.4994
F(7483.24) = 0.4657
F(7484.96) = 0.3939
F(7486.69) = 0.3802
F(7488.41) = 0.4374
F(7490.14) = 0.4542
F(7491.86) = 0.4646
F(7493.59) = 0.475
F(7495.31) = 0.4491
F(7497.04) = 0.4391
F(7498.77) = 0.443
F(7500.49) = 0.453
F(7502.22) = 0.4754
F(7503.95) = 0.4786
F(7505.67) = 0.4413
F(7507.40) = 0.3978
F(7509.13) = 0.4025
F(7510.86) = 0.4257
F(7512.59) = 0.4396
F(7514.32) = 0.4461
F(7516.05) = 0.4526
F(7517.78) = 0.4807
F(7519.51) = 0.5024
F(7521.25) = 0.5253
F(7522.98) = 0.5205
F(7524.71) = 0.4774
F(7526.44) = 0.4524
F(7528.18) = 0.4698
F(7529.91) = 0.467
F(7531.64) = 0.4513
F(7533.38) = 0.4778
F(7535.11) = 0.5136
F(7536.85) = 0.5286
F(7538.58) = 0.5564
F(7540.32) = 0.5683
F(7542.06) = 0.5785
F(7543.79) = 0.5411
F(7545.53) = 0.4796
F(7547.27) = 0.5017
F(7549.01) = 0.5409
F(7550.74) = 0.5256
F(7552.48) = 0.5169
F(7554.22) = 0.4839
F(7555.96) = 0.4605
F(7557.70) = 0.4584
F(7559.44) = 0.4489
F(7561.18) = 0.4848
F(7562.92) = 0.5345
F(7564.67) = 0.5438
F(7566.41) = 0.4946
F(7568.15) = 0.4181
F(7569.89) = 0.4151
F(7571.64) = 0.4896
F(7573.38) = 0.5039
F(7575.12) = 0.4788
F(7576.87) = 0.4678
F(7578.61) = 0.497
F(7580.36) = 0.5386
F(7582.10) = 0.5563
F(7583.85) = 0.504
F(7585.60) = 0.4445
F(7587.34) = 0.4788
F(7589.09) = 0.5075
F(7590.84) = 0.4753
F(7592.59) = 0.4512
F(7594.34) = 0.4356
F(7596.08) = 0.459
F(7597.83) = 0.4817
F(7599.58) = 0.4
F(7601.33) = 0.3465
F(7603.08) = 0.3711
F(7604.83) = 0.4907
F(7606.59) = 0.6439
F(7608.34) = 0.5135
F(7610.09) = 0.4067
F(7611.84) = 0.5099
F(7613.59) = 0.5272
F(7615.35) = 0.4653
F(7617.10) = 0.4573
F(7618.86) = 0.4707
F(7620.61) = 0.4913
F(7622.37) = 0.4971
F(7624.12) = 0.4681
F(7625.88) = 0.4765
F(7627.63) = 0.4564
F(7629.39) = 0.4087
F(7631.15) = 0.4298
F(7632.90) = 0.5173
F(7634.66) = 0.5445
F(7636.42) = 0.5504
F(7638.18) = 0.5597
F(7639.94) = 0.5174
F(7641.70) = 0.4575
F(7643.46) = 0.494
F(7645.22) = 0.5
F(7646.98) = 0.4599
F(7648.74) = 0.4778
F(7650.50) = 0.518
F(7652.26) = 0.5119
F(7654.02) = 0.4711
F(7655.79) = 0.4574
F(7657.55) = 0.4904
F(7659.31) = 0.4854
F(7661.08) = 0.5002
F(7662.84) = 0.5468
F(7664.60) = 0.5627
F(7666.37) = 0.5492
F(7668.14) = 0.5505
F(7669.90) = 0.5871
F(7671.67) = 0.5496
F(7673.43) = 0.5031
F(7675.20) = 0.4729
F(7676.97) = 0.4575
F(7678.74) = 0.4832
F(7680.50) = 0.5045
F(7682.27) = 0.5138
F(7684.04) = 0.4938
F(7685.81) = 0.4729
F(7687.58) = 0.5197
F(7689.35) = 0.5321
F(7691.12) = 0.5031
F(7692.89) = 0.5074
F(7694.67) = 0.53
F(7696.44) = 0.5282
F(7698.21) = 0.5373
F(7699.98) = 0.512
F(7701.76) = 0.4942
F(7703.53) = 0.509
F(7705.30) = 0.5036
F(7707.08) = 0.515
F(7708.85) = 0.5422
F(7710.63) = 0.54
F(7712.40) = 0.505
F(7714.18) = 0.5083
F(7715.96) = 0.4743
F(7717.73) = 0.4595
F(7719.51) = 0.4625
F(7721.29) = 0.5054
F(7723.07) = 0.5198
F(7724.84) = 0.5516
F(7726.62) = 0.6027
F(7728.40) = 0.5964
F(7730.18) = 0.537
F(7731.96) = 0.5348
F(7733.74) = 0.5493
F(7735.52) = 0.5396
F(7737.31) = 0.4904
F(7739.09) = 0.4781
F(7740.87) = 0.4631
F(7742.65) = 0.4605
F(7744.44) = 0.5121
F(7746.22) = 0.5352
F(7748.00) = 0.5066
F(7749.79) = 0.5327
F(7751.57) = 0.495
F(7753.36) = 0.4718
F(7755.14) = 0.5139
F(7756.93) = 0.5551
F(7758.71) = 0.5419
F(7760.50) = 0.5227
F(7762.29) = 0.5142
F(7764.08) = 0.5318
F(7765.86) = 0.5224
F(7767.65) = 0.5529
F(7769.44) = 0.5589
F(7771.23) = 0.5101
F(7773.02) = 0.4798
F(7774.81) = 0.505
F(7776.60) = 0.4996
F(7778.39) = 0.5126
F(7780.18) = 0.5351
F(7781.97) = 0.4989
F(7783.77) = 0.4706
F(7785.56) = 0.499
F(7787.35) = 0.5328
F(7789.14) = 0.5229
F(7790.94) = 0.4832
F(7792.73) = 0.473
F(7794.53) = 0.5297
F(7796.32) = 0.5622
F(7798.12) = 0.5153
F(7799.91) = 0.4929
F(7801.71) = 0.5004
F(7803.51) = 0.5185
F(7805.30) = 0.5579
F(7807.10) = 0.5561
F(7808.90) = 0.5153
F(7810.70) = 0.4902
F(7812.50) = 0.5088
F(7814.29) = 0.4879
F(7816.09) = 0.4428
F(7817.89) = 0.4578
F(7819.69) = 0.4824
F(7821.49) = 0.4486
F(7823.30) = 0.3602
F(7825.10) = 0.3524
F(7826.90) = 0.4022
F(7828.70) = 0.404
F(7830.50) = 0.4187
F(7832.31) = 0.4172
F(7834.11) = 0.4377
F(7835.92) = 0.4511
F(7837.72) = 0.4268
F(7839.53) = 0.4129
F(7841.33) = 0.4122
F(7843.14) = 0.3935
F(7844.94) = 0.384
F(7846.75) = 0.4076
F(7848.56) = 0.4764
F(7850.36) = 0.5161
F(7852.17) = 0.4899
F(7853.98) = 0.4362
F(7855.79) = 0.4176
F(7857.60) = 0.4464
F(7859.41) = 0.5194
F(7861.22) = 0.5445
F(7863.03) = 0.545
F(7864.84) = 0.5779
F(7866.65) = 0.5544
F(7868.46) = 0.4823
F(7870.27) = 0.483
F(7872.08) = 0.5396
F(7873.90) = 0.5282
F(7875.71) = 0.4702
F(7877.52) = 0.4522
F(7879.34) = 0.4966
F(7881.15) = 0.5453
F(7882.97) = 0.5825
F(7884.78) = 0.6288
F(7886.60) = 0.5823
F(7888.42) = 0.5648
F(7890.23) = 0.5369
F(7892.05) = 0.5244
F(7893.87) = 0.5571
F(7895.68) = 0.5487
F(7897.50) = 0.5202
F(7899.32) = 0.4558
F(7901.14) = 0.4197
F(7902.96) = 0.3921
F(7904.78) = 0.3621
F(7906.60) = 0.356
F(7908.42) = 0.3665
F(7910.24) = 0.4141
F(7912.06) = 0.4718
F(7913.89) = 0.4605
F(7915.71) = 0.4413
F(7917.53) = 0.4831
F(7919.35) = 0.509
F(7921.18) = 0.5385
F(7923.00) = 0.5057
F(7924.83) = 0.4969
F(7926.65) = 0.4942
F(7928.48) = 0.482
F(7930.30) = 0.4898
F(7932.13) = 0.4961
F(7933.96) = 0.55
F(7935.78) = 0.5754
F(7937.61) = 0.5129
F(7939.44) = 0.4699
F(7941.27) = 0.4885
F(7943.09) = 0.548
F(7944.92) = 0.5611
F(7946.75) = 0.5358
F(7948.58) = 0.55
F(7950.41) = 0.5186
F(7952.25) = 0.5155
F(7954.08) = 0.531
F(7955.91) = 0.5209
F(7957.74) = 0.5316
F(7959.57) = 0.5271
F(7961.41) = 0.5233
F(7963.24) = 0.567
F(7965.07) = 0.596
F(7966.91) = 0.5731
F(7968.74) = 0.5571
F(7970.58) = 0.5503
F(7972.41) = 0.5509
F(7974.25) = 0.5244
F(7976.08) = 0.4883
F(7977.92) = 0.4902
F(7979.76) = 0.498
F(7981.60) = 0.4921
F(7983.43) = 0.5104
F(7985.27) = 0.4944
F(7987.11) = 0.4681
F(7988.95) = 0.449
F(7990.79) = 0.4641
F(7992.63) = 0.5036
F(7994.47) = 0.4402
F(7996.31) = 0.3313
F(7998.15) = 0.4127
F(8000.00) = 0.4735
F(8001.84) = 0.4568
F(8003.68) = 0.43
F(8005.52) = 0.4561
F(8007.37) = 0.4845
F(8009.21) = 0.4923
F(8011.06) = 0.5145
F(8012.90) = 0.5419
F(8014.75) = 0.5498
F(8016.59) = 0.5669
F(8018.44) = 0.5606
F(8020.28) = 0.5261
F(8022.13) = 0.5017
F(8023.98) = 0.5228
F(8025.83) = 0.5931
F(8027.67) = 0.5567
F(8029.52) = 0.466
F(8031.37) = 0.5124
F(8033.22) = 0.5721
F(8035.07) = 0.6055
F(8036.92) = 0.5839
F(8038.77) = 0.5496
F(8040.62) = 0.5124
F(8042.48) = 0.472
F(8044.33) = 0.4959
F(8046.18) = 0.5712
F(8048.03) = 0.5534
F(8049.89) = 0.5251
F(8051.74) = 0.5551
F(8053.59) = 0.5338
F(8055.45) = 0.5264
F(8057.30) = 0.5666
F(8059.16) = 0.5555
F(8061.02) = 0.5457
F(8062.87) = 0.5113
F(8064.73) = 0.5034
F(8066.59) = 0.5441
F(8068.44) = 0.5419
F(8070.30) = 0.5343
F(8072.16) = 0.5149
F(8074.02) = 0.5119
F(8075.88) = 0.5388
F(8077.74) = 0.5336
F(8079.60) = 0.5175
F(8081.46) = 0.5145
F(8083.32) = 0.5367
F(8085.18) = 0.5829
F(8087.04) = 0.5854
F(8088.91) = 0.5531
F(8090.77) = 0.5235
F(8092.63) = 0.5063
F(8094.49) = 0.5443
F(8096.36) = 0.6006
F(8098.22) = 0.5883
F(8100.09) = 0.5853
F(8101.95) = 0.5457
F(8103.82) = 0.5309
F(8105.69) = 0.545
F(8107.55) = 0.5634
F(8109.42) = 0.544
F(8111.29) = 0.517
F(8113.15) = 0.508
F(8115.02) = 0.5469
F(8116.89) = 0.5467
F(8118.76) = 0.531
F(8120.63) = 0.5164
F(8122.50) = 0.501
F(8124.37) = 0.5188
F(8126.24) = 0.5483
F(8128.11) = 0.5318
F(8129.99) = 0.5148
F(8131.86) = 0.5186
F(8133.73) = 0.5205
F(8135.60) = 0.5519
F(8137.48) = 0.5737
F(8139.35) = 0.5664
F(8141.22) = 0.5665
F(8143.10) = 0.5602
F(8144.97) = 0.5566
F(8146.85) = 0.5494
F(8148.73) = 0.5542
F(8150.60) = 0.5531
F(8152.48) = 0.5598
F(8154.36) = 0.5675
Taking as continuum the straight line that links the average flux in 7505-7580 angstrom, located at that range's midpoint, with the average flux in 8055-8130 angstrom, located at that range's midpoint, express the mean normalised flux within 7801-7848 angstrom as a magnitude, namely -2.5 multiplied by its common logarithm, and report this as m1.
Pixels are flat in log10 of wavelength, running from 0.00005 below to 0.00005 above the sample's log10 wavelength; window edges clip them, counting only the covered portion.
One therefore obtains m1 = 0.15 mag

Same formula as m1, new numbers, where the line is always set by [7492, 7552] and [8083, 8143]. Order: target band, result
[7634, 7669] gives -0.03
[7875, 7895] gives -0.04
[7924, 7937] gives 0.03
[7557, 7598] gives 0.01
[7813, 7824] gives 0.14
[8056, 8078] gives 0.01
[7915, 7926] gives 0.06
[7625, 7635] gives 0.06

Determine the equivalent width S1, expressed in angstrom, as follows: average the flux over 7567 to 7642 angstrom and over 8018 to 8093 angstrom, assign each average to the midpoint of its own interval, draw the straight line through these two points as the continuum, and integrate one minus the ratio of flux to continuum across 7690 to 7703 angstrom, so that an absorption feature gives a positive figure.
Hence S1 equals -0.67 angstrom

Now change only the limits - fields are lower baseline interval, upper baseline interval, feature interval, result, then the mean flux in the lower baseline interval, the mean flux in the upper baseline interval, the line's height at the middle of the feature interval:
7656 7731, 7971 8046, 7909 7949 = 0.4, 0.517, 0.504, 0.507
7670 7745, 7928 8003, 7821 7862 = 6.1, 0.512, 0.508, 0.51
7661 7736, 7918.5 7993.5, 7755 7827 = 2.5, 0.52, 0.518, 0.52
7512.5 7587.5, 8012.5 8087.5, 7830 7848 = 3.6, 0.494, 0.539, 0.52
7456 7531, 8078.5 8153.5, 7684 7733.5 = -3.2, 0.457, 0.544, 0.487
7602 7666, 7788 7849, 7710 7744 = -2.7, 0.492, 0.462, 0.477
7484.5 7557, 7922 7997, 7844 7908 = 1.4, 0.476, 0.512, 0.505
